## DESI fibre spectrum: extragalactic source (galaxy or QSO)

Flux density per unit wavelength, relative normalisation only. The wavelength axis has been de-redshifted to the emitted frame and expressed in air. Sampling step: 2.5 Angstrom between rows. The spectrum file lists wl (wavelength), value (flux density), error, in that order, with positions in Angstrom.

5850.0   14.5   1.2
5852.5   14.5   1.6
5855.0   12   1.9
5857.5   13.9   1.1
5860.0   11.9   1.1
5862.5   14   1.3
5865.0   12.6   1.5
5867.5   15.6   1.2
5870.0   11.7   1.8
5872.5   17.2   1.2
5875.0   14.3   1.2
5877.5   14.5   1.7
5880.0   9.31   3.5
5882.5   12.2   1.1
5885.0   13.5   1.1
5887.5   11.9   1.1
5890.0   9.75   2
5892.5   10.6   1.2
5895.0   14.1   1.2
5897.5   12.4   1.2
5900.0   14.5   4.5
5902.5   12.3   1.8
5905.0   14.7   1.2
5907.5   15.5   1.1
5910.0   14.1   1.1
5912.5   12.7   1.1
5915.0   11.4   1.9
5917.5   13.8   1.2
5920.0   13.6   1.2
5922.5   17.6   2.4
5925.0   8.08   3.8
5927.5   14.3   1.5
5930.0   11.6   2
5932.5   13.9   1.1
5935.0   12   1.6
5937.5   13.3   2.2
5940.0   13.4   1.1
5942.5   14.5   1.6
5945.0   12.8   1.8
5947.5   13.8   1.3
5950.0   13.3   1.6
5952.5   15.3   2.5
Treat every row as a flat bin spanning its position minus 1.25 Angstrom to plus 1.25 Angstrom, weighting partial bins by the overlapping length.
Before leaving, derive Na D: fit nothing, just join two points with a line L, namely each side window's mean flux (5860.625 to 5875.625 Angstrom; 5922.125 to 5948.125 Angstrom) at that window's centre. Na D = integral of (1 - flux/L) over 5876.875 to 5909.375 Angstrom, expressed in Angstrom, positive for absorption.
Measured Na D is 2.39 Angstrom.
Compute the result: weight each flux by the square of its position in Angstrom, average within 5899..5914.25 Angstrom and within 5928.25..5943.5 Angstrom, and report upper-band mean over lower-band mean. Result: 0.96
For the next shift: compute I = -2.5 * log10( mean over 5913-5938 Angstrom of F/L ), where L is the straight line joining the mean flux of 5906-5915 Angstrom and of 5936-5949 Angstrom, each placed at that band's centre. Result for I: 0.06 mag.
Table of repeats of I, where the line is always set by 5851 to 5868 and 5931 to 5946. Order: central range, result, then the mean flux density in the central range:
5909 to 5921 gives 0.02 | 13.1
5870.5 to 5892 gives 0.06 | 12.7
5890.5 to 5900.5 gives 0.07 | 12.5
